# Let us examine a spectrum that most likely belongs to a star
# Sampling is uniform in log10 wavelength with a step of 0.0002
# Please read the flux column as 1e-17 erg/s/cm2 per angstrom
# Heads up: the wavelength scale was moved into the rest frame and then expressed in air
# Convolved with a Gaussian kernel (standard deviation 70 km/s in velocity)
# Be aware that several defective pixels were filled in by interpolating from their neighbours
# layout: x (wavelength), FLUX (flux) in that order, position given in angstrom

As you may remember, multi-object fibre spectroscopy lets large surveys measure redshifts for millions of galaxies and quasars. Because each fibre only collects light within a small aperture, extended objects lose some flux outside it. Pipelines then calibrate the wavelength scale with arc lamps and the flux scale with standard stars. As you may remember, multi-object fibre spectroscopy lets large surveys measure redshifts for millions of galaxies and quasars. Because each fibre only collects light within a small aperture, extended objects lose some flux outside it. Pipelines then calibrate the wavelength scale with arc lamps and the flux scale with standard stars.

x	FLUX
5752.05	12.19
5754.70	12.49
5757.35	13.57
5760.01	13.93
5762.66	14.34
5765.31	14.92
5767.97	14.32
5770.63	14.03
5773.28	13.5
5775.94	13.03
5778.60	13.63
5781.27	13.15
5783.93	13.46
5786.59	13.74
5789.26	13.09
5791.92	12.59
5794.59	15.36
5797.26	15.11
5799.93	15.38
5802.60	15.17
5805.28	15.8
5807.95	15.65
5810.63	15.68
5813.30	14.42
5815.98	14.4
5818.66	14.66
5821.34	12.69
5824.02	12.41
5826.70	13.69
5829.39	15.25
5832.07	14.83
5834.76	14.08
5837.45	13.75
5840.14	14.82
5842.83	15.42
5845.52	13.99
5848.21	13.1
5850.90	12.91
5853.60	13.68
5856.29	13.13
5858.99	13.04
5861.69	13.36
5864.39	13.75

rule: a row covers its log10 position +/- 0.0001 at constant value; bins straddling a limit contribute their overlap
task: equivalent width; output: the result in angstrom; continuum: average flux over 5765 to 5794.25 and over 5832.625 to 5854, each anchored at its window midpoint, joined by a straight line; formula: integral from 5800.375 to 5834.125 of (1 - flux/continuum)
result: -1.8 angstrom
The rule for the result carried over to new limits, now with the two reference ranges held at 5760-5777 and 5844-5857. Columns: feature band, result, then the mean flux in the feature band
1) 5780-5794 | 0.6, 13.3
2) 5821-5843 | -0.9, 14.1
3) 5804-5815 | -1.3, 15.4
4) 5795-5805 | -1.1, 15.3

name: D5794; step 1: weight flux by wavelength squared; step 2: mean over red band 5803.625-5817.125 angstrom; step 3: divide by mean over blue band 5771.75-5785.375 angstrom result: 1.15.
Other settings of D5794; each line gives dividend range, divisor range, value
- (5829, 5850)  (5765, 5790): 1.07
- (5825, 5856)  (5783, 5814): 0.98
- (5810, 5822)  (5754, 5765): 1.07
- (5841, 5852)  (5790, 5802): 0.97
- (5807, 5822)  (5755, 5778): 1.07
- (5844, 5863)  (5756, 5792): 1.00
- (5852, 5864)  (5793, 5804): 0.90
